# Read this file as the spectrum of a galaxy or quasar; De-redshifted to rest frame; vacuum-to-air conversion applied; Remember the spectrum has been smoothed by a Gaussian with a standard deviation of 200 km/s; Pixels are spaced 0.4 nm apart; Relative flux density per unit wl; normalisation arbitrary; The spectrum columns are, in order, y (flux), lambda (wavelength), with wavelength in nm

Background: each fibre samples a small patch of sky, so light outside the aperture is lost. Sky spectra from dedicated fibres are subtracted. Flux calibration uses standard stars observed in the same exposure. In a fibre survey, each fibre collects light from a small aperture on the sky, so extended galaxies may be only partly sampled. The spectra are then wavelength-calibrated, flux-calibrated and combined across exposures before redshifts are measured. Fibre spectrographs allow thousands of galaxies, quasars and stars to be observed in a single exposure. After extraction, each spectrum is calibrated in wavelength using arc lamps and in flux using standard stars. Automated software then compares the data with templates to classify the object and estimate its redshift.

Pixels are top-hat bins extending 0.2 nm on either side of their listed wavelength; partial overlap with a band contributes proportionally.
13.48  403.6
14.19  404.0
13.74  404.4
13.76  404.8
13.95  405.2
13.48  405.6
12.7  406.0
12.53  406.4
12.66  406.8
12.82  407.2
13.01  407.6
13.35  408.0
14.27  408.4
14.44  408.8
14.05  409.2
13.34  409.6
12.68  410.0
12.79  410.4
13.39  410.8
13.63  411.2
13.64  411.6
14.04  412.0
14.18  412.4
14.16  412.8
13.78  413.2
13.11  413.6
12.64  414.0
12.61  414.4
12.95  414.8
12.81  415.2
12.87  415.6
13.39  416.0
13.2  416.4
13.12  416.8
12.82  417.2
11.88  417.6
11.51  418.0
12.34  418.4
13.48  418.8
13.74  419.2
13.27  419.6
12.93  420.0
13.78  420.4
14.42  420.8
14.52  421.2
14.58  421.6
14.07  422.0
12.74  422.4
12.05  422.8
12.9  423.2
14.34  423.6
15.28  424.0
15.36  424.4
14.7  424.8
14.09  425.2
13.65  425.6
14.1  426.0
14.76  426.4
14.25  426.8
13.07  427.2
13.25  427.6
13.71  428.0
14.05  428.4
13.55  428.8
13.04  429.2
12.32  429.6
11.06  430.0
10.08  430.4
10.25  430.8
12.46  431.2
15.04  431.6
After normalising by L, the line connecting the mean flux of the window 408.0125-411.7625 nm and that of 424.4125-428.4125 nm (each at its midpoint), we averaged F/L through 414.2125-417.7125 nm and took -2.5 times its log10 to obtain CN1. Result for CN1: 0.070 mag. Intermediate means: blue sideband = 13.6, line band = 12.9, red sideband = 14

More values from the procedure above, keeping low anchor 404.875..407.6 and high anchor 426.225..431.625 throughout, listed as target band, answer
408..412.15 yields -0.05 mag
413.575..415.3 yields 0.02 mag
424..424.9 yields -0.17 mag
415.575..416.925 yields -0.02 mag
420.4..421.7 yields -0.12 mag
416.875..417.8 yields 0.04 mag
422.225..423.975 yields -0.03 mag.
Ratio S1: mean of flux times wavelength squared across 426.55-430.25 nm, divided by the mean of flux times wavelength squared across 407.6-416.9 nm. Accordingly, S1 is 1.1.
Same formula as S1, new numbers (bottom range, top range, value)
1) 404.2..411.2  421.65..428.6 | 1.13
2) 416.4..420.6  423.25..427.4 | 1.15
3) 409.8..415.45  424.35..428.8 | 1.13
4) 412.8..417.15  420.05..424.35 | 1.10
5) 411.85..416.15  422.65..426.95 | 1.12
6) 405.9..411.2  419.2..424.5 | 1.11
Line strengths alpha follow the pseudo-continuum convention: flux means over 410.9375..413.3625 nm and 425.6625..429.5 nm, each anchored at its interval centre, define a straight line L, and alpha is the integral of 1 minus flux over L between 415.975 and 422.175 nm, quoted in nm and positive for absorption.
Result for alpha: 0.22 nm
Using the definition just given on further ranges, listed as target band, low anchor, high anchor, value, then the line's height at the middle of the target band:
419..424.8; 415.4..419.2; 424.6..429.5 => -0.27 nm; 13.3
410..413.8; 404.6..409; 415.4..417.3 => -0.11 nm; 13.2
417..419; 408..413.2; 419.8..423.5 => 0.18 nm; 13.6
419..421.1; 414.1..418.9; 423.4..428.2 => -0.06 nm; 13.3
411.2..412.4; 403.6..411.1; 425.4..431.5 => -0.05 nm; 13.3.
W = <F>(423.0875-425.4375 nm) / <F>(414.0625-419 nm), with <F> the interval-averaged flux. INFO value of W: 1.1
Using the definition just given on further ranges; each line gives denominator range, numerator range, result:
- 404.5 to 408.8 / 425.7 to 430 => 1.01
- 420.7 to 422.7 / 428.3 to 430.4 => 0.90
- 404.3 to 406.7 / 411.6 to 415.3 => 1.01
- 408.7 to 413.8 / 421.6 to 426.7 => 1.03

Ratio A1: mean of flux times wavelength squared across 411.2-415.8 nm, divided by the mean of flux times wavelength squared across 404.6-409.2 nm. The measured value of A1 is 1.03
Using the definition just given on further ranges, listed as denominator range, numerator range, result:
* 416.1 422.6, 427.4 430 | 1.03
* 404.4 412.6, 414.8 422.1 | 1.03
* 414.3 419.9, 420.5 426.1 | 1.13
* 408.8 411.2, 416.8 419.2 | 0.98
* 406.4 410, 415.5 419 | 0.99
